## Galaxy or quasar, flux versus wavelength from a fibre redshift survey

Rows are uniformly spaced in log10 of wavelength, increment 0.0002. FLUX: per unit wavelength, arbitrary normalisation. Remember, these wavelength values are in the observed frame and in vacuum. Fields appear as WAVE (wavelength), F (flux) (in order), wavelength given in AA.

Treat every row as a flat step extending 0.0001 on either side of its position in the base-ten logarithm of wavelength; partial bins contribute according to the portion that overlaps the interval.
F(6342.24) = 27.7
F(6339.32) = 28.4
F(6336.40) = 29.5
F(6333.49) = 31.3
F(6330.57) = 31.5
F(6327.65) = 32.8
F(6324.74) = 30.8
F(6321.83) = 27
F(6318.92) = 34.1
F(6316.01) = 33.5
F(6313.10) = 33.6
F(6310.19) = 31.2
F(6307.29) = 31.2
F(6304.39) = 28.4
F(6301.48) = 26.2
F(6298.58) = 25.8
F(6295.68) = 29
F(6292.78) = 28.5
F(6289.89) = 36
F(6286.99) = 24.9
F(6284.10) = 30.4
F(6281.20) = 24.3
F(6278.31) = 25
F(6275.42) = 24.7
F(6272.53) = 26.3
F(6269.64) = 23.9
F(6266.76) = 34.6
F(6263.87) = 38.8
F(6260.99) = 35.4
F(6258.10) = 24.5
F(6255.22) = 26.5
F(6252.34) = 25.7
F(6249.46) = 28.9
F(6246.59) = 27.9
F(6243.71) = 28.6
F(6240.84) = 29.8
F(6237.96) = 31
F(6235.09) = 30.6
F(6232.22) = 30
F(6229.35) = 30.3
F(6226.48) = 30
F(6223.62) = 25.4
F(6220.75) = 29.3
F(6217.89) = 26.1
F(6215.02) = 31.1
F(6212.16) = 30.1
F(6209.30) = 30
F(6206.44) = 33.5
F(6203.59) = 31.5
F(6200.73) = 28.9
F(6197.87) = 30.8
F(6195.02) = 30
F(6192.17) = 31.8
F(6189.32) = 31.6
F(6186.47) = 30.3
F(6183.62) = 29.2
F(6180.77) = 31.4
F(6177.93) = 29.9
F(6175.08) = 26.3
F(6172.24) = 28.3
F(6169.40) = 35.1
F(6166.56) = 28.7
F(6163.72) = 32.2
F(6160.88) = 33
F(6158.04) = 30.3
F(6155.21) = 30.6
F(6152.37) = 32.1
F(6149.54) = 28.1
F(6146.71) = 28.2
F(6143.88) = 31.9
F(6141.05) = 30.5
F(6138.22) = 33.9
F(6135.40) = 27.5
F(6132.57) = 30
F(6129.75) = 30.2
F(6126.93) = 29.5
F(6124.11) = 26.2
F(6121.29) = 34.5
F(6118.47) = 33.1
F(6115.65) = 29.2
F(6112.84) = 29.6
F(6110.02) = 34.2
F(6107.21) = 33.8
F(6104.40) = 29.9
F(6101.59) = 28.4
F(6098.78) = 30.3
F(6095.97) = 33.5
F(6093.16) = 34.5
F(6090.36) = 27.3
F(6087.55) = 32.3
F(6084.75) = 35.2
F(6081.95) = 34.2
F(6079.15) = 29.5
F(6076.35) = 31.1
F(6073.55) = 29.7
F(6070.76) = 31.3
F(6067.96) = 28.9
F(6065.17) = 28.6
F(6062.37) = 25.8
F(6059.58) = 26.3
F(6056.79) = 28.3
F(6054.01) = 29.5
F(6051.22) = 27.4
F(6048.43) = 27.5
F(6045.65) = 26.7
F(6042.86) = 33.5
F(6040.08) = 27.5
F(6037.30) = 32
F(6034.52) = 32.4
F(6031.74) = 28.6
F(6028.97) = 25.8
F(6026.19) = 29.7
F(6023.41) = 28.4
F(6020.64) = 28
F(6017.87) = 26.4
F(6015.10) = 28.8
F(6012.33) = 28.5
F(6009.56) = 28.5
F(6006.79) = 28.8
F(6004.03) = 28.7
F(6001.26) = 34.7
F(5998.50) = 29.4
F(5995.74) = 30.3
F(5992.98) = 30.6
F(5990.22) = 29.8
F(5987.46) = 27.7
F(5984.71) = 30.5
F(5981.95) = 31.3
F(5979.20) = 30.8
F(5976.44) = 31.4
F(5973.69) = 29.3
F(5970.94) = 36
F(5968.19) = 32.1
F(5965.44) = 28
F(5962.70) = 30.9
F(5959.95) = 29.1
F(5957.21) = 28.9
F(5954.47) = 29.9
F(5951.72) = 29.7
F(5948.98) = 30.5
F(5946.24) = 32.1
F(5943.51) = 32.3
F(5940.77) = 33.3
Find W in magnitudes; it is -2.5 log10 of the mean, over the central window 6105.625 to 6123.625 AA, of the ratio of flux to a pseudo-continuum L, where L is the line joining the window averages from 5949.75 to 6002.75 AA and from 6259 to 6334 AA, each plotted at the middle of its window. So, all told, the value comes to -0.06 mag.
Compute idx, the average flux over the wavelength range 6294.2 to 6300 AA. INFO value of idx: 27.4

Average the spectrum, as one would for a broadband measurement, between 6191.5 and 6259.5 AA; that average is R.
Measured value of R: 29.2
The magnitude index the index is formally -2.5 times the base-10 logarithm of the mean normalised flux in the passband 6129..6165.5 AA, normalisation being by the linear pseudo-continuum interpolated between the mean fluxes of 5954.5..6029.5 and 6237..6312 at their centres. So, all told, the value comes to -0.05 mag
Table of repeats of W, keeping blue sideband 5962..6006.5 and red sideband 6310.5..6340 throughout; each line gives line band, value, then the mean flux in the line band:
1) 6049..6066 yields 0.12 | 27.6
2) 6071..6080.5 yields 0.02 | 30.3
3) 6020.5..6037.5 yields 0.06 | 29.2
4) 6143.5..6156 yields 0.03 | 30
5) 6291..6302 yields 0.13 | 27.8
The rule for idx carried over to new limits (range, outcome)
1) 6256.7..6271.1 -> 31.4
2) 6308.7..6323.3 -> 31.9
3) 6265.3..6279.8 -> 26.9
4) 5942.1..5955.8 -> 30.9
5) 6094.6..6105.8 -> 30.5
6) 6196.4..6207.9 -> 31.2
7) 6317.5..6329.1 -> 31.2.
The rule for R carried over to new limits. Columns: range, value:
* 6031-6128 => 30.3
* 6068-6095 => 31.6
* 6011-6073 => 28.6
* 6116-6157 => 30.4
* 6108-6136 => 30.6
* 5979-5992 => 30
